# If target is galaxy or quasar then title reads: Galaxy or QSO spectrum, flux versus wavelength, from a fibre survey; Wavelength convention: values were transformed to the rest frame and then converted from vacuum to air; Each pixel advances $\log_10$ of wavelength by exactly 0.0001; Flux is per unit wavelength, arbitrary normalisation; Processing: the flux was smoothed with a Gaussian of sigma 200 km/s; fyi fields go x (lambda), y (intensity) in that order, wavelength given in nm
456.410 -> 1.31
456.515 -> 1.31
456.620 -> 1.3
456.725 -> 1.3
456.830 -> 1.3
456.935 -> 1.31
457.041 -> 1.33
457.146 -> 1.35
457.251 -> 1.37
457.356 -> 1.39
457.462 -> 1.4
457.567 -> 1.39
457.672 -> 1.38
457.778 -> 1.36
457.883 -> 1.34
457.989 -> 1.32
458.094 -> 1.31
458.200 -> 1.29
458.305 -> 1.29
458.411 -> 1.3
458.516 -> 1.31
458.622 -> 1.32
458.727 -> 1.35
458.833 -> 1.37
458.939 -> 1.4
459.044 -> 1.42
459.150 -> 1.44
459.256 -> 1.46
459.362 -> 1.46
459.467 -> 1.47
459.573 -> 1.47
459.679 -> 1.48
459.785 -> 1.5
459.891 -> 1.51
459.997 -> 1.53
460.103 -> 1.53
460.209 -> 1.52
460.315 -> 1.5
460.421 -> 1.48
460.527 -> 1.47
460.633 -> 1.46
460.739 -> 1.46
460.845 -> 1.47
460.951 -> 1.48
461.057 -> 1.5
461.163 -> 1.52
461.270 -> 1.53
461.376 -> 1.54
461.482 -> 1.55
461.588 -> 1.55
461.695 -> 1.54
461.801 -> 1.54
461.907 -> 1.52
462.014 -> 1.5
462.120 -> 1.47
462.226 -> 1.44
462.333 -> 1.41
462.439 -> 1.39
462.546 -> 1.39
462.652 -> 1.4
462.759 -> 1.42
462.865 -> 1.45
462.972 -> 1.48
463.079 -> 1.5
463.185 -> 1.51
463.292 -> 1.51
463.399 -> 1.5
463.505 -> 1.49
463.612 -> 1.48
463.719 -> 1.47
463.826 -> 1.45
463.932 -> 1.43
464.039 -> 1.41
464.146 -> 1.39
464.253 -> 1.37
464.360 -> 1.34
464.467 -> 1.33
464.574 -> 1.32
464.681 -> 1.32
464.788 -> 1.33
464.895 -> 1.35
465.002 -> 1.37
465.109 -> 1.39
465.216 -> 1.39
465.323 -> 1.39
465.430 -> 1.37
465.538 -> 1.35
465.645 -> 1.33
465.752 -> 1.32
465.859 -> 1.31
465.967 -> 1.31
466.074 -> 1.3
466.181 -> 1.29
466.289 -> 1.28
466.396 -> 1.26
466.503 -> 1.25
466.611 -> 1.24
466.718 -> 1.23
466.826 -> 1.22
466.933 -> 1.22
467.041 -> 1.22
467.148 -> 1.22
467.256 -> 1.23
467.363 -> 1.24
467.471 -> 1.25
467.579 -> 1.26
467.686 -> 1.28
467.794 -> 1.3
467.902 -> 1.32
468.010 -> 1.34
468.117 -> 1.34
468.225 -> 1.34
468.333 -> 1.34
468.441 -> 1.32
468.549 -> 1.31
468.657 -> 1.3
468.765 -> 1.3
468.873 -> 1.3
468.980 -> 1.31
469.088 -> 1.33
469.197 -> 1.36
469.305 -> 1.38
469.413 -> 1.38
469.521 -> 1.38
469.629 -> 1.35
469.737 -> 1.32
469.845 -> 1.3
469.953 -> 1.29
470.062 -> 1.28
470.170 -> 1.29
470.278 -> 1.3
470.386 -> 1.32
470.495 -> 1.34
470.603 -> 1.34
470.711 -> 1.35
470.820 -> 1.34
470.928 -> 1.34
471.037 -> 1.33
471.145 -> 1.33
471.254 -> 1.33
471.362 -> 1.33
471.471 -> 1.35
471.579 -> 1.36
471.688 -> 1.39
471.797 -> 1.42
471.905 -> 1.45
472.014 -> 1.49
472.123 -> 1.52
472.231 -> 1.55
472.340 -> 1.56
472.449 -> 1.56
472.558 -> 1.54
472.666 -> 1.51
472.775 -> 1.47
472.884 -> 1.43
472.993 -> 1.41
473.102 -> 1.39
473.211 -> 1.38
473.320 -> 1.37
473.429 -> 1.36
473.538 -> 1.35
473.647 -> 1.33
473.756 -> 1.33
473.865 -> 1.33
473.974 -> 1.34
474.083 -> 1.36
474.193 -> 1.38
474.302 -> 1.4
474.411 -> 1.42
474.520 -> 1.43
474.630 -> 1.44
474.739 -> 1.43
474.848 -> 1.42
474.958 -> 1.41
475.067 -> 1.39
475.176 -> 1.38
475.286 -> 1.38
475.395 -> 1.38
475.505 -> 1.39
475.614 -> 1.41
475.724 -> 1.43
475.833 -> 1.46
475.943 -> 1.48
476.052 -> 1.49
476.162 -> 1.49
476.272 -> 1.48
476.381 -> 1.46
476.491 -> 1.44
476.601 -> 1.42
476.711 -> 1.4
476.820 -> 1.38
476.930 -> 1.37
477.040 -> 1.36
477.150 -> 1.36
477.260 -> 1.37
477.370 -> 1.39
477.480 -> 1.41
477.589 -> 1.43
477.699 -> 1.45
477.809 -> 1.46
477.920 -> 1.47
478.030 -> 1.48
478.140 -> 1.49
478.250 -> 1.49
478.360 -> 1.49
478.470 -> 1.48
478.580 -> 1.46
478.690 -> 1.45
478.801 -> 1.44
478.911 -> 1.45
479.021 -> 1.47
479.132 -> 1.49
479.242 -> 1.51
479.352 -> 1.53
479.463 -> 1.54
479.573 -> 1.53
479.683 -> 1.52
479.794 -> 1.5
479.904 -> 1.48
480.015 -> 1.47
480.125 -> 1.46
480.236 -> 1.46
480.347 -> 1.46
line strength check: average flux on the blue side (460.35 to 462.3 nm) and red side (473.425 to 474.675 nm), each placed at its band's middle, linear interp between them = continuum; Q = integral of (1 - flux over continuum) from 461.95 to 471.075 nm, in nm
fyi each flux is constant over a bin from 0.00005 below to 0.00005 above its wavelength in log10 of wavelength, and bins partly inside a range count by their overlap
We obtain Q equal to 0.64 nm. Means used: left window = 1.5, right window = 1.37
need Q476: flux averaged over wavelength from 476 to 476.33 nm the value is 1.49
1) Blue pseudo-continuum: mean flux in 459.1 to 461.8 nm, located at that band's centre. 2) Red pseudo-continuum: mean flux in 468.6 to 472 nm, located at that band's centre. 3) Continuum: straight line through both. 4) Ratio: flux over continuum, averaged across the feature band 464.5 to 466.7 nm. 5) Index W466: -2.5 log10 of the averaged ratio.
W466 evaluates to 0.07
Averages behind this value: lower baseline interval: 1.5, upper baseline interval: 1.34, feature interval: 1.32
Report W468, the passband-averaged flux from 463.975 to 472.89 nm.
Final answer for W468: 1.34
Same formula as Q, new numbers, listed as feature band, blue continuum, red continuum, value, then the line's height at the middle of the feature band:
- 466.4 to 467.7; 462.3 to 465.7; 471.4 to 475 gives 0.16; 1.41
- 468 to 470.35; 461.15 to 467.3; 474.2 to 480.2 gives 0.14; 1.41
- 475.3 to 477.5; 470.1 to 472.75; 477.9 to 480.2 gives 0.06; 1.46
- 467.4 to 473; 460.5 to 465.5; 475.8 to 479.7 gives 0.33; 1.45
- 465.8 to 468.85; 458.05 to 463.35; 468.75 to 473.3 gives 0.28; 1.41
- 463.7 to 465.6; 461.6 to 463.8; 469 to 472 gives 0.09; 1.44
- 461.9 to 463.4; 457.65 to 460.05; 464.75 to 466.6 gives -0.11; 1.36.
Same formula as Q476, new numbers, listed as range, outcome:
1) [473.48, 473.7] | 1.34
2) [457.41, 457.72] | 1.39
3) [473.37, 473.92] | 1.34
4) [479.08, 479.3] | 1.51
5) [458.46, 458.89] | 1.34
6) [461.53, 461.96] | 1.54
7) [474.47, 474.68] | 1.43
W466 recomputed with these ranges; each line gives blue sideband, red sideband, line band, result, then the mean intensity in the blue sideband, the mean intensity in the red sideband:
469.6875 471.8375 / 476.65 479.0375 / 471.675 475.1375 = -0.04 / 1.33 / 1.43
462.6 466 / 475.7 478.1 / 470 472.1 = 0.05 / 1.4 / 1.43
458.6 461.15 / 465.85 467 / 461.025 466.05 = -0.06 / 1.46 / 1.26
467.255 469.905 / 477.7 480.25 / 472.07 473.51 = -0.06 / 1.32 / 1.48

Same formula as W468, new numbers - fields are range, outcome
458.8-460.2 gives 1.47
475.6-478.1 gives 1.43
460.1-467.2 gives 1.41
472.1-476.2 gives 1.42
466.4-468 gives 1.25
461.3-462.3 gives 1.52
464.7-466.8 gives 1.32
